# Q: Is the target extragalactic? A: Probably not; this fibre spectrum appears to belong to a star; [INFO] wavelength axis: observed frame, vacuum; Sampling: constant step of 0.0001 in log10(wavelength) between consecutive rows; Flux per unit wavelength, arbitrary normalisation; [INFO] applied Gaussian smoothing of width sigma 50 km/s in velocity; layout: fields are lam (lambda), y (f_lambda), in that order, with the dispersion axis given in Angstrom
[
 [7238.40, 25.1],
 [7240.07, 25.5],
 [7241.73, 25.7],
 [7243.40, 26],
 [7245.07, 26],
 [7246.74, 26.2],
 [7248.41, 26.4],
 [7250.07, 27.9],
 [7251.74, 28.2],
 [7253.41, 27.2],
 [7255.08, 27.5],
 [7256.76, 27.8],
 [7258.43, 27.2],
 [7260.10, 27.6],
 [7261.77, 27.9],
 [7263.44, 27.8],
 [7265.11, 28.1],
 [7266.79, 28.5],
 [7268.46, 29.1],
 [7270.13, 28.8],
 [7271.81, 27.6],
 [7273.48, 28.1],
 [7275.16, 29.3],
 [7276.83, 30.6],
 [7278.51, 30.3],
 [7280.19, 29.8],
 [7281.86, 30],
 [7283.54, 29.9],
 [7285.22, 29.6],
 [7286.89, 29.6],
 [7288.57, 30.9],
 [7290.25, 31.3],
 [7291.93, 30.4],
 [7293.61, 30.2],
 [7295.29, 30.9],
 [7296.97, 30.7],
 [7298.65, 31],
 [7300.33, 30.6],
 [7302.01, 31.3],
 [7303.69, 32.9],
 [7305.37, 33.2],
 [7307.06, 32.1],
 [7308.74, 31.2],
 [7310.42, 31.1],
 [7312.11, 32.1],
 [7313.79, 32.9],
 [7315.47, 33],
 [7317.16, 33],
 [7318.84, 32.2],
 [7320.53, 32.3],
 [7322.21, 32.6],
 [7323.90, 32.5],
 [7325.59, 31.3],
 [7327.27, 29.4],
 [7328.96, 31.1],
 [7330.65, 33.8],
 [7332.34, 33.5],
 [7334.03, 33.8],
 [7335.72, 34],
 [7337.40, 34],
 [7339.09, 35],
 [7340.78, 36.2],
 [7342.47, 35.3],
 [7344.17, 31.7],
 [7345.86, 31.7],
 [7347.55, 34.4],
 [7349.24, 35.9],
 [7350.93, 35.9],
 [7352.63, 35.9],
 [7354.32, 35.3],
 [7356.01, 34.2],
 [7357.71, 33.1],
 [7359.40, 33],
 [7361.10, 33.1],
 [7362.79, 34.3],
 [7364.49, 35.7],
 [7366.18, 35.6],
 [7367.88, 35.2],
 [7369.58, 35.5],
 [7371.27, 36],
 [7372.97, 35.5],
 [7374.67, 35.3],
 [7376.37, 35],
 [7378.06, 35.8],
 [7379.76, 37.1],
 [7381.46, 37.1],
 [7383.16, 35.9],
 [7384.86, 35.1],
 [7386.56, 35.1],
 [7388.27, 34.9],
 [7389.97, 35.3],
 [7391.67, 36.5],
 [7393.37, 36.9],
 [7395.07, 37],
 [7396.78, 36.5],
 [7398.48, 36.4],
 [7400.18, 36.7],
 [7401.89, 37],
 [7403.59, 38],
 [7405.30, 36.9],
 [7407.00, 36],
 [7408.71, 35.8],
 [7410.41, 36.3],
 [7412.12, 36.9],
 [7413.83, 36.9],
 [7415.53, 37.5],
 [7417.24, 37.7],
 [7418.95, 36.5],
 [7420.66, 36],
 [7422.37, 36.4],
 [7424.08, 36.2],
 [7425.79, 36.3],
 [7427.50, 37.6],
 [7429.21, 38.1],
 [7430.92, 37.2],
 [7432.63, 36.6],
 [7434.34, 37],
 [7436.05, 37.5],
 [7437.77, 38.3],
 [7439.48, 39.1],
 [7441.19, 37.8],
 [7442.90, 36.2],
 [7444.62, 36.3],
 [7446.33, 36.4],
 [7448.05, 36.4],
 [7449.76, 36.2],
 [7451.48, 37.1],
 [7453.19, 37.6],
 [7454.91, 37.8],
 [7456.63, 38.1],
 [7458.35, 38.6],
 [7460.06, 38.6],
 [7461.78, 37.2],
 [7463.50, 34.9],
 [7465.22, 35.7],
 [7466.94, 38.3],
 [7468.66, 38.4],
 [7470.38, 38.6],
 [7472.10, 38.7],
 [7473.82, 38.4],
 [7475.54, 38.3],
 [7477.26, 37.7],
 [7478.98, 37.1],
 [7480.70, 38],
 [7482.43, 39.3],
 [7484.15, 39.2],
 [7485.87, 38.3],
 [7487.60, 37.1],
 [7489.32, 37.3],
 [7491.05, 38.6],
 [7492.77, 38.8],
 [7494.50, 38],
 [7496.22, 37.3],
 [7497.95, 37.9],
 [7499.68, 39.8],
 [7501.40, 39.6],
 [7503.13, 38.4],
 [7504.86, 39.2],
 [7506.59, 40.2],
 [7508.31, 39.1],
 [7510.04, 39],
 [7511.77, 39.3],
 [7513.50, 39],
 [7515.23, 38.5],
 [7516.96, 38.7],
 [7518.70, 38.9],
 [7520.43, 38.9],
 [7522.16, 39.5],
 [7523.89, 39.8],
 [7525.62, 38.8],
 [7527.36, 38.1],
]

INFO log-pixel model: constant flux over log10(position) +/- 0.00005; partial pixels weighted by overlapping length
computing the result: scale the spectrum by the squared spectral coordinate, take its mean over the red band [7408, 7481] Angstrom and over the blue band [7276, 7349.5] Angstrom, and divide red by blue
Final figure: 1.2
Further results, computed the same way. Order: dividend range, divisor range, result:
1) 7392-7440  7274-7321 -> 1.23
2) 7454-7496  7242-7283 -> 1.43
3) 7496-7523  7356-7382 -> 1.15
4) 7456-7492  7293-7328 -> 1.25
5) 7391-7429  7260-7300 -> 1.29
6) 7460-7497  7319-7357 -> 1.17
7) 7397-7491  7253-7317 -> 1.30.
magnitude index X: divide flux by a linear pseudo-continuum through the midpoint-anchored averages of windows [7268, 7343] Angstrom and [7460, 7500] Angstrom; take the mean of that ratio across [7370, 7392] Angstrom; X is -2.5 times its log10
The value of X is -0.044 mag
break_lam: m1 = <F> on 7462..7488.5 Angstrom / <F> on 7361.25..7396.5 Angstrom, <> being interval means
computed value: 1.06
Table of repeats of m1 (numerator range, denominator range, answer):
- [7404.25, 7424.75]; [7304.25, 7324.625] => 1.13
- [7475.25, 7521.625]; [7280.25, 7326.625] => 1.23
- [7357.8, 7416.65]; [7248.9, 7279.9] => 1.27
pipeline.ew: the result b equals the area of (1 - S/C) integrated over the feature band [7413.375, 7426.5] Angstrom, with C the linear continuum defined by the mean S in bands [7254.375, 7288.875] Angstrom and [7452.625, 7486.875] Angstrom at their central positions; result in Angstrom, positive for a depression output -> -0.4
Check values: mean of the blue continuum 28.8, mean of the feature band 36.7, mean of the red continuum 37.9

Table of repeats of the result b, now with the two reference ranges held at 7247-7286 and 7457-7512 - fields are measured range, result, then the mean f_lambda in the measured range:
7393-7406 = -0.9 Angstrom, 36.9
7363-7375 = -0.9 Angstrom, 35.5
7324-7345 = -1.1 Angstrom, 33.2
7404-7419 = -0.8 Angstrom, 36.8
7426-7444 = -0.7 Angstrom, 37.5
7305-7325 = -1.1 Angstrom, 32.3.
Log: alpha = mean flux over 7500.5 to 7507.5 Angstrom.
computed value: 39.4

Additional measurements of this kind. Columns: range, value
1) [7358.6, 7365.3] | 34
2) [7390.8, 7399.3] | 36.7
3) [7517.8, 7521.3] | 38.8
